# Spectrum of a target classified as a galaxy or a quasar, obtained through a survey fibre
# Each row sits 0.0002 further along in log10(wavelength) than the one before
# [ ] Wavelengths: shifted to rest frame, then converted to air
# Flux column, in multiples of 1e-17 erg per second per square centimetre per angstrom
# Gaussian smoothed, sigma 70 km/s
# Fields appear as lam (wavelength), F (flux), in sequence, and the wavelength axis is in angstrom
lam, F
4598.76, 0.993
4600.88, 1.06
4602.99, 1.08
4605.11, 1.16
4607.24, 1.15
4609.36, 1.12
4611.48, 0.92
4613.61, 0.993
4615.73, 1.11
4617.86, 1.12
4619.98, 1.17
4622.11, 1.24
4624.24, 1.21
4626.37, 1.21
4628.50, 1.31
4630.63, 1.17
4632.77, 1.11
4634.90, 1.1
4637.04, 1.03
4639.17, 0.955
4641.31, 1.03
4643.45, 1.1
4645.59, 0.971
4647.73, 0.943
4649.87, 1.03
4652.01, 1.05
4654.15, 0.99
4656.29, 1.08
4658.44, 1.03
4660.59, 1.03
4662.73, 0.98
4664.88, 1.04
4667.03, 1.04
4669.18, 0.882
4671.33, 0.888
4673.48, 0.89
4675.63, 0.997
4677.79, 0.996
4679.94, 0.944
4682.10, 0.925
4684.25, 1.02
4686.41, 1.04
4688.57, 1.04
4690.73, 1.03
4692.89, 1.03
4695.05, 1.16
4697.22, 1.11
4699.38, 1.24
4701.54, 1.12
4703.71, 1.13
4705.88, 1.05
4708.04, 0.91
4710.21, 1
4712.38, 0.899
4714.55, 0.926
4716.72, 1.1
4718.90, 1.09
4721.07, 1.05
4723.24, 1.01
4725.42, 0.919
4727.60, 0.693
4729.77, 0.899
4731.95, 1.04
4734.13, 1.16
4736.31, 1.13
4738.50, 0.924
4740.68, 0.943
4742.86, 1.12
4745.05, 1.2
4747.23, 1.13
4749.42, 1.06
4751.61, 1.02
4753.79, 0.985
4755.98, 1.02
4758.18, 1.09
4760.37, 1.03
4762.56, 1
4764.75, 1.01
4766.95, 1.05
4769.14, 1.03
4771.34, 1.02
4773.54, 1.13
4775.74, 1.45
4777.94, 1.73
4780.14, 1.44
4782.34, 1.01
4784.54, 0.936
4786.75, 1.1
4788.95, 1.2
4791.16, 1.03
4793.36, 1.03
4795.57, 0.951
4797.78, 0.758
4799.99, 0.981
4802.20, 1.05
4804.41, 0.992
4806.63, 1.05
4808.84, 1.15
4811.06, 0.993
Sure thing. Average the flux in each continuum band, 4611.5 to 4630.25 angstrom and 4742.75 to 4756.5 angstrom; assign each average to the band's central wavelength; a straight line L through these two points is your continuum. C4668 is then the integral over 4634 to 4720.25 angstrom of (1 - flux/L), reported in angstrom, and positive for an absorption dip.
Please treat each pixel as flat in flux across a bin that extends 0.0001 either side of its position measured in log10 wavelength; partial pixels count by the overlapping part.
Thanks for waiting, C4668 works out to 7.7 angstrom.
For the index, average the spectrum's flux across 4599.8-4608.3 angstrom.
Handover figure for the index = 1.11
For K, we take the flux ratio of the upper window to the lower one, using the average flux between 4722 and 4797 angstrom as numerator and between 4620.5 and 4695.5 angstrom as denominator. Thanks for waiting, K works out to 1.03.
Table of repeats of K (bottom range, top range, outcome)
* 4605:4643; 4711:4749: 0.91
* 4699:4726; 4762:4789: 1.13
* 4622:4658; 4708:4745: 0.92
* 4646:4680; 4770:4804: 1.13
